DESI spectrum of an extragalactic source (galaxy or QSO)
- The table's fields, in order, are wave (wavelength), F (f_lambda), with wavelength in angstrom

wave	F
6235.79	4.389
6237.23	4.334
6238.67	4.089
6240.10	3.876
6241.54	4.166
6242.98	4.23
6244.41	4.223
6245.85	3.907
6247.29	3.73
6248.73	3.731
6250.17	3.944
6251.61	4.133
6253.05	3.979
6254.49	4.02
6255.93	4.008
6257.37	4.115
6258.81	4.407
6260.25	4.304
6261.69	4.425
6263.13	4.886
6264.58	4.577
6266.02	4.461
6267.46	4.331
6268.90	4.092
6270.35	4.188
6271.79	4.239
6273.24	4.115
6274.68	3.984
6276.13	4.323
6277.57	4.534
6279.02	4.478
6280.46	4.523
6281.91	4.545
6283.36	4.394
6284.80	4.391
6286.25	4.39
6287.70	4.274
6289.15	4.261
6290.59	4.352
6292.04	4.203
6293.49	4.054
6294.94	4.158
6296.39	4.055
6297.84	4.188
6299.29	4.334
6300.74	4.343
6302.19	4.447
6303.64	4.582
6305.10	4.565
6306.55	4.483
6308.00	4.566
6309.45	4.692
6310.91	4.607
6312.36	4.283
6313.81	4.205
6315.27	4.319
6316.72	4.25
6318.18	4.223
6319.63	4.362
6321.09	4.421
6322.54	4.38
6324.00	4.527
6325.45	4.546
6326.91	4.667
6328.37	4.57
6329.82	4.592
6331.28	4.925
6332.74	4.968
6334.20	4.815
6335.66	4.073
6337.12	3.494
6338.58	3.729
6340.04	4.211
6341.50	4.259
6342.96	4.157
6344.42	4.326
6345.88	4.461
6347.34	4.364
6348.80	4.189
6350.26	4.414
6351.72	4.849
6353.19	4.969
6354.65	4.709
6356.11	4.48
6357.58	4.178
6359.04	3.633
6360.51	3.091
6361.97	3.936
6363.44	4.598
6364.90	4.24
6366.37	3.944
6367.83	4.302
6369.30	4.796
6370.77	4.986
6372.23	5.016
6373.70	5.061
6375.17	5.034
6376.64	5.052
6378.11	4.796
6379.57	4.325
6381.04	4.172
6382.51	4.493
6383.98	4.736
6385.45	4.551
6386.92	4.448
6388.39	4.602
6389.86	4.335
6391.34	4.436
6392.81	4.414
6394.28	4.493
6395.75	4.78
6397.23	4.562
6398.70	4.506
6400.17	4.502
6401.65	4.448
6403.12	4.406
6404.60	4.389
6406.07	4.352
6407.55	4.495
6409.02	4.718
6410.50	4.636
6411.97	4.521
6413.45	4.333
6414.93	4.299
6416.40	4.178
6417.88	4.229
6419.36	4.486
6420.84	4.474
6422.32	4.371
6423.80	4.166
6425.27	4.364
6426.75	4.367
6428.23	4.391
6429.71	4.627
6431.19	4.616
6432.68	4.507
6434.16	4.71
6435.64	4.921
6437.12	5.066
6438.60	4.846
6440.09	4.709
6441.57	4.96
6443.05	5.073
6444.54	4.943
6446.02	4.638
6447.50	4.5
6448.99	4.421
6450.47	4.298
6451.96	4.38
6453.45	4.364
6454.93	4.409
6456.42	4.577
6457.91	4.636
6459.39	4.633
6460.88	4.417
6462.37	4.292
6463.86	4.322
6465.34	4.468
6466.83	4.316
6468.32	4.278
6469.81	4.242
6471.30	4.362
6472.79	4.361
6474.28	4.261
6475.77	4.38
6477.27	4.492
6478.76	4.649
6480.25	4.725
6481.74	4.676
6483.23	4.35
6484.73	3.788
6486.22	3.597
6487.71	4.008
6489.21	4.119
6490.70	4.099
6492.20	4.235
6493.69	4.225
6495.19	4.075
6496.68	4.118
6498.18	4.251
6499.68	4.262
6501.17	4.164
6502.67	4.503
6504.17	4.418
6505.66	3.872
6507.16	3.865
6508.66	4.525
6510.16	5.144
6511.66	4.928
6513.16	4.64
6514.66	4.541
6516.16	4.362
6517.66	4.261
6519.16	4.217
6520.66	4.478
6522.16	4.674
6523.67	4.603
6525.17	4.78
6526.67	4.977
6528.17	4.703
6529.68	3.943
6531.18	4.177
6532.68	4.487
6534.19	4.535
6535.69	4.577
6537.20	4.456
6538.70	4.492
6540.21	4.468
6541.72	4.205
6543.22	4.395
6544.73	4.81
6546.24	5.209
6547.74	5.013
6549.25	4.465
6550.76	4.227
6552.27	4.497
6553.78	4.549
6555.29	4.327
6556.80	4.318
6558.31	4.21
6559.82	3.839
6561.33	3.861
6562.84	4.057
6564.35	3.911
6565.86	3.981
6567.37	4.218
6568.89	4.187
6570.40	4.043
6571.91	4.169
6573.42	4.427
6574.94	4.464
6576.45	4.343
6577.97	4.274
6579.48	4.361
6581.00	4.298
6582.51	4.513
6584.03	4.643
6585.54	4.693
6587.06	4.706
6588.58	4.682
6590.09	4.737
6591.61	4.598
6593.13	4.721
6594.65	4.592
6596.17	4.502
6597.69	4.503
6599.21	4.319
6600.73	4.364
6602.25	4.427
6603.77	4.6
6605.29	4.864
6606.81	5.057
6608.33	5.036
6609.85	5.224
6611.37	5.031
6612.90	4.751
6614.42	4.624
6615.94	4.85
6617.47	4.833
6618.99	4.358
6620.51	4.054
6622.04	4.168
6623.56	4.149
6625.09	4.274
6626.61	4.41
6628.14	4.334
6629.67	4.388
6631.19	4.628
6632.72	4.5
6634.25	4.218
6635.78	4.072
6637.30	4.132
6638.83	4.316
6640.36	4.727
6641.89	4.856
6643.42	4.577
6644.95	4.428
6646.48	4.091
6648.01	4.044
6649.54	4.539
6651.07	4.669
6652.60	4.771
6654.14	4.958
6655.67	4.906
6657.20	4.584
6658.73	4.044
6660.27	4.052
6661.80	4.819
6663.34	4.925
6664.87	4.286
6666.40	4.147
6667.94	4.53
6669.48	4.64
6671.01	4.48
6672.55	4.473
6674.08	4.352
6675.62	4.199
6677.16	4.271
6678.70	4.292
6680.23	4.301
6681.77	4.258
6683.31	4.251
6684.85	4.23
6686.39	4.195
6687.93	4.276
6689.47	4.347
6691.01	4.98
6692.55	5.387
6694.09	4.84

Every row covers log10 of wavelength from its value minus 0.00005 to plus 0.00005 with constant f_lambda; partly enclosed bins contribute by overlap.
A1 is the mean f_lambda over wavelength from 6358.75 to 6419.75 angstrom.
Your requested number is 4.47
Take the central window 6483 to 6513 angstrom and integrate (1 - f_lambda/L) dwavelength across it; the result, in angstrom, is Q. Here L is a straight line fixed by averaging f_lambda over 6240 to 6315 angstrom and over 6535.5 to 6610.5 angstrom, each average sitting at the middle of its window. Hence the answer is 1.3 angstrom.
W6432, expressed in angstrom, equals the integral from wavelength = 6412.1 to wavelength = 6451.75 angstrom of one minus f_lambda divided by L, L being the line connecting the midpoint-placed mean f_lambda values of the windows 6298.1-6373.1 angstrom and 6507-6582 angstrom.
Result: -1.4 angstrom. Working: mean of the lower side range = 4.39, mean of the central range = 4.55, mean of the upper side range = 4.41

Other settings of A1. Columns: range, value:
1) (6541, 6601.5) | 4.41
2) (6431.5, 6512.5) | 4.43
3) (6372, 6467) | 4.55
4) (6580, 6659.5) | 4.54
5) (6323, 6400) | 4.46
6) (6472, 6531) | 4.36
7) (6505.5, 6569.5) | 4.42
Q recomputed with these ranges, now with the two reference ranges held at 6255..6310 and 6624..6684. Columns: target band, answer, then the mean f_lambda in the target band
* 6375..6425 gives -1.3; 4.49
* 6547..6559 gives -0.1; 4.45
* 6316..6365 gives 0.2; 4.34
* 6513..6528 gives -0.5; 4.56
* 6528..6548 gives -0.5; 4.52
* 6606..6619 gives -1.4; 4.89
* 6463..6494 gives 0.7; 4.28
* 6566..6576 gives 0.4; 4.24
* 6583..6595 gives -0.7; 4.67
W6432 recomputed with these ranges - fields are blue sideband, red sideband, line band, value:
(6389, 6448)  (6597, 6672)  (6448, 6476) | 0.9 angstrom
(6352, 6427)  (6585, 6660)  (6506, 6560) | 0.2 angstrom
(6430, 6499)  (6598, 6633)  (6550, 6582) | 2.2 angstrom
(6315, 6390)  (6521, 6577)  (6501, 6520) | -0.1 angstrom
